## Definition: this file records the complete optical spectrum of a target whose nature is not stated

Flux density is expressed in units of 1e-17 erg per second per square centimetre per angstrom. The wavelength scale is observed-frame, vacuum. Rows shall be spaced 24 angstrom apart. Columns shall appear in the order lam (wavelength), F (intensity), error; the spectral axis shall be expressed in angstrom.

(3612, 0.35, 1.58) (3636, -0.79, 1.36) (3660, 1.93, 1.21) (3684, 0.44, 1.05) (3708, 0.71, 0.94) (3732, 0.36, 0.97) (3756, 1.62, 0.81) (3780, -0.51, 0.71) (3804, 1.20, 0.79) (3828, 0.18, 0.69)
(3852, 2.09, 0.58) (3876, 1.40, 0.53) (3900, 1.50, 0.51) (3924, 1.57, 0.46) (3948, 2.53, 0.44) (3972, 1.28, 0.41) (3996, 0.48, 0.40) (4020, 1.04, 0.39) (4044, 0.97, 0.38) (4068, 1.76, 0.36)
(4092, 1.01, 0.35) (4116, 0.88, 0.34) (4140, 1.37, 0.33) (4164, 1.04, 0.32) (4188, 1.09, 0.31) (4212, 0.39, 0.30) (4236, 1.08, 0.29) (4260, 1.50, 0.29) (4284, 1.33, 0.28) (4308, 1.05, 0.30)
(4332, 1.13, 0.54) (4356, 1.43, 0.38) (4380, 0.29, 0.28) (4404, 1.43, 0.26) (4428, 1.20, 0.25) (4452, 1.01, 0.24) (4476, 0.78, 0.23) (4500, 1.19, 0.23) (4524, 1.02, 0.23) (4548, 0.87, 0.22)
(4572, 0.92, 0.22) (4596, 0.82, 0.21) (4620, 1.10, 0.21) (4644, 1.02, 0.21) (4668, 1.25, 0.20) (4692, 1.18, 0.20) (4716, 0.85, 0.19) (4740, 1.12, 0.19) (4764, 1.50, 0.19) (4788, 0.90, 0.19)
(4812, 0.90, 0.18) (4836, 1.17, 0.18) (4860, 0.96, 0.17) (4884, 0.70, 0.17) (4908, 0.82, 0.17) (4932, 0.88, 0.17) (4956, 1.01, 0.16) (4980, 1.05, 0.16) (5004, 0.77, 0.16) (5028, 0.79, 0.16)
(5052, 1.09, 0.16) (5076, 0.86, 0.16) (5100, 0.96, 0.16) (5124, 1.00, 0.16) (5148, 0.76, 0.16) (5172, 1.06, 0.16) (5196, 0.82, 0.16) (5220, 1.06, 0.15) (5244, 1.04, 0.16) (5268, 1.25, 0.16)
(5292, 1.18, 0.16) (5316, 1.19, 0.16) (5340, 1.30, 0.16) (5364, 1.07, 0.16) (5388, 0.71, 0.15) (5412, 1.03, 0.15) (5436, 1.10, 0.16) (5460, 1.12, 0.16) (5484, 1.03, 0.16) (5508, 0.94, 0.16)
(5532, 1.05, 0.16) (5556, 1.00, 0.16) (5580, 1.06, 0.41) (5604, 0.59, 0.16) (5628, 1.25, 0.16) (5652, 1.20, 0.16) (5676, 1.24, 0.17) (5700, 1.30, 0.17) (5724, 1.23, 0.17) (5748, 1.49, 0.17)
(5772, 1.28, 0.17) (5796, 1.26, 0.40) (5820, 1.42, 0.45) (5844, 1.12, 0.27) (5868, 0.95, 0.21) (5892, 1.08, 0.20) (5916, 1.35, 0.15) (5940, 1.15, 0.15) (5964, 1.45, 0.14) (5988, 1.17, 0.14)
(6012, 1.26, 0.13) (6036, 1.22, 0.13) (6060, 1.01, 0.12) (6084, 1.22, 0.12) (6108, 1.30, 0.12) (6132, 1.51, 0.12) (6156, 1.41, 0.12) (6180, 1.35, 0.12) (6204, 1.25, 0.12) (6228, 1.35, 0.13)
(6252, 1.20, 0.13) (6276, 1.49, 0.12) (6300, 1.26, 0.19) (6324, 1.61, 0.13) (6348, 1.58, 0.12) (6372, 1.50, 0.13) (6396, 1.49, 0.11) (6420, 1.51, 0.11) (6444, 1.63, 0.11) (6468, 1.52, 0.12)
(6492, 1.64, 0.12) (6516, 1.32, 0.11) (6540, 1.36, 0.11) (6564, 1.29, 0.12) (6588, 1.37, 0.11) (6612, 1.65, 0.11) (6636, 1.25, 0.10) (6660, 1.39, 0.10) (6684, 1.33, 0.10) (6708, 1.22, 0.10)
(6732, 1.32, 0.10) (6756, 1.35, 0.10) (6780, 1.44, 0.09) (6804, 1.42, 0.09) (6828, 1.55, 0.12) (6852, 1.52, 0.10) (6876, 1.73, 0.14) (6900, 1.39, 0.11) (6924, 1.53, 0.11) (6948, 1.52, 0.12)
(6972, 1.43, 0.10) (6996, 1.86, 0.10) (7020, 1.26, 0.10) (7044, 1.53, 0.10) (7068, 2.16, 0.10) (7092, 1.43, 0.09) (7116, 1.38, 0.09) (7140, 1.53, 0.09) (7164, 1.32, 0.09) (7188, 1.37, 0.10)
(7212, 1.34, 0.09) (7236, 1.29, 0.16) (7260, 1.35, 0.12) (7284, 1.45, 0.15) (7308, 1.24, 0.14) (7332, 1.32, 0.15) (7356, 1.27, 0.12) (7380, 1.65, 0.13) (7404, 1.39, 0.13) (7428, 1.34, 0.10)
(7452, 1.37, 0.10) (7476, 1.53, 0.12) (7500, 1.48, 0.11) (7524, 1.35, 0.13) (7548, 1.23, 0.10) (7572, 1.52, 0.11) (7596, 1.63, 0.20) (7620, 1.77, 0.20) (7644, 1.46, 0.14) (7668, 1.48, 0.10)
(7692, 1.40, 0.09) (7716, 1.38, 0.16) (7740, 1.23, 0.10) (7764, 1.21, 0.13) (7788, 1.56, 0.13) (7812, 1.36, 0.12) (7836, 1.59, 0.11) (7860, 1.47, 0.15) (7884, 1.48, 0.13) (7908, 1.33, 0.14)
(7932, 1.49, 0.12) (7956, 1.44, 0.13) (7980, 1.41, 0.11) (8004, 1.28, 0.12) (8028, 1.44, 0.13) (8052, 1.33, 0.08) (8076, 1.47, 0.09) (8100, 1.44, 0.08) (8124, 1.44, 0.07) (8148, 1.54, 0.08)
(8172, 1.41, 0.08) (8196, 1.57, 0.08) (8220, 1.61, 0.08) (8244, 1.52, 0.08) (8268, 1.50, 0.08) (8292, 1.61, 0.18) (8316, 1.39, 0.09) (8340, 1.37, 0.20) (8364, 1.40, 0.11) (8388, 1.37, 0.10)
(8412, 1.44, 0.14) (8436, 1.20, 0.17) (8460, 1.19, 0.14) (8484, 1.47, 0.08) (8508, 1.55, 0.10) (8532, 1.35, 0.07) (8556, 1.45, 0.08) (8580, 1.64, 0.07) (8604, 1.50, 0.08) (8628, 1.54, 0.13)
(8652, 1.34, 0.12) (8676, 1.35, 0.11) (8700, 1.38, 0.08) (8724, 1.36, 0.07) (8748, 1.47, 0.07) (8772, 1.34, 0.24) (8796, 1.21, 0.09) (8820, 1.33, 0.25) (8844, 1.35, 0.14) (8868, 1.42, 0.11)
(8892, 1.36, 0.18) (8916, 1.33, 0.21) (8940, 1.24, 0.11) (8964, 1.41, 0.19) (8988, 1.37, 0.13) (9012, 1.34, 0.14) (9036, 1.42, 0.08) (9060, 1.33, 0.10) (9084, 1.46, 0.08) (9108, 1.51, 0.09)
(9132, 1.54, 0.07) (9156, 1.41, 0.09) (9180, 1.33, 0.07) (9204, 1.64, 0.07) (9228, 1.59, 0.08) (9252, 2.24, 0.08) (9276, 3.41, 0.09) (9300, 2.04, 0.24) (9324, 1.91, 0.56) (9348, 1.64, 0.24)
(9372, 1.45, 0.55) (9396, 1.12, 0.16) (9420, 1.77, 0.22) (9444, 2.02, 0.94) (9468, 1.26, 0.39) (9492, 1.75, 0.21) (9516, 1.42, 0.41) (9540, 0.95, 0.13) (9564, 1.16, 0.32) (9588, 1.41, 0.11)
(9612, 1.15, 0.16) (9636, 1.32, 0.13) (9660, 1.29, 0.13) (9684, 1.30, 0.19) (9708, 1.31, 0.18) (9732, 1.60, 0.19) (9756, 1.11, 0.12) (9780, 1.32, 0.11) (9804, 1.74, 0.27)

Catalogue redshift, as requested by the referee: 0.412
